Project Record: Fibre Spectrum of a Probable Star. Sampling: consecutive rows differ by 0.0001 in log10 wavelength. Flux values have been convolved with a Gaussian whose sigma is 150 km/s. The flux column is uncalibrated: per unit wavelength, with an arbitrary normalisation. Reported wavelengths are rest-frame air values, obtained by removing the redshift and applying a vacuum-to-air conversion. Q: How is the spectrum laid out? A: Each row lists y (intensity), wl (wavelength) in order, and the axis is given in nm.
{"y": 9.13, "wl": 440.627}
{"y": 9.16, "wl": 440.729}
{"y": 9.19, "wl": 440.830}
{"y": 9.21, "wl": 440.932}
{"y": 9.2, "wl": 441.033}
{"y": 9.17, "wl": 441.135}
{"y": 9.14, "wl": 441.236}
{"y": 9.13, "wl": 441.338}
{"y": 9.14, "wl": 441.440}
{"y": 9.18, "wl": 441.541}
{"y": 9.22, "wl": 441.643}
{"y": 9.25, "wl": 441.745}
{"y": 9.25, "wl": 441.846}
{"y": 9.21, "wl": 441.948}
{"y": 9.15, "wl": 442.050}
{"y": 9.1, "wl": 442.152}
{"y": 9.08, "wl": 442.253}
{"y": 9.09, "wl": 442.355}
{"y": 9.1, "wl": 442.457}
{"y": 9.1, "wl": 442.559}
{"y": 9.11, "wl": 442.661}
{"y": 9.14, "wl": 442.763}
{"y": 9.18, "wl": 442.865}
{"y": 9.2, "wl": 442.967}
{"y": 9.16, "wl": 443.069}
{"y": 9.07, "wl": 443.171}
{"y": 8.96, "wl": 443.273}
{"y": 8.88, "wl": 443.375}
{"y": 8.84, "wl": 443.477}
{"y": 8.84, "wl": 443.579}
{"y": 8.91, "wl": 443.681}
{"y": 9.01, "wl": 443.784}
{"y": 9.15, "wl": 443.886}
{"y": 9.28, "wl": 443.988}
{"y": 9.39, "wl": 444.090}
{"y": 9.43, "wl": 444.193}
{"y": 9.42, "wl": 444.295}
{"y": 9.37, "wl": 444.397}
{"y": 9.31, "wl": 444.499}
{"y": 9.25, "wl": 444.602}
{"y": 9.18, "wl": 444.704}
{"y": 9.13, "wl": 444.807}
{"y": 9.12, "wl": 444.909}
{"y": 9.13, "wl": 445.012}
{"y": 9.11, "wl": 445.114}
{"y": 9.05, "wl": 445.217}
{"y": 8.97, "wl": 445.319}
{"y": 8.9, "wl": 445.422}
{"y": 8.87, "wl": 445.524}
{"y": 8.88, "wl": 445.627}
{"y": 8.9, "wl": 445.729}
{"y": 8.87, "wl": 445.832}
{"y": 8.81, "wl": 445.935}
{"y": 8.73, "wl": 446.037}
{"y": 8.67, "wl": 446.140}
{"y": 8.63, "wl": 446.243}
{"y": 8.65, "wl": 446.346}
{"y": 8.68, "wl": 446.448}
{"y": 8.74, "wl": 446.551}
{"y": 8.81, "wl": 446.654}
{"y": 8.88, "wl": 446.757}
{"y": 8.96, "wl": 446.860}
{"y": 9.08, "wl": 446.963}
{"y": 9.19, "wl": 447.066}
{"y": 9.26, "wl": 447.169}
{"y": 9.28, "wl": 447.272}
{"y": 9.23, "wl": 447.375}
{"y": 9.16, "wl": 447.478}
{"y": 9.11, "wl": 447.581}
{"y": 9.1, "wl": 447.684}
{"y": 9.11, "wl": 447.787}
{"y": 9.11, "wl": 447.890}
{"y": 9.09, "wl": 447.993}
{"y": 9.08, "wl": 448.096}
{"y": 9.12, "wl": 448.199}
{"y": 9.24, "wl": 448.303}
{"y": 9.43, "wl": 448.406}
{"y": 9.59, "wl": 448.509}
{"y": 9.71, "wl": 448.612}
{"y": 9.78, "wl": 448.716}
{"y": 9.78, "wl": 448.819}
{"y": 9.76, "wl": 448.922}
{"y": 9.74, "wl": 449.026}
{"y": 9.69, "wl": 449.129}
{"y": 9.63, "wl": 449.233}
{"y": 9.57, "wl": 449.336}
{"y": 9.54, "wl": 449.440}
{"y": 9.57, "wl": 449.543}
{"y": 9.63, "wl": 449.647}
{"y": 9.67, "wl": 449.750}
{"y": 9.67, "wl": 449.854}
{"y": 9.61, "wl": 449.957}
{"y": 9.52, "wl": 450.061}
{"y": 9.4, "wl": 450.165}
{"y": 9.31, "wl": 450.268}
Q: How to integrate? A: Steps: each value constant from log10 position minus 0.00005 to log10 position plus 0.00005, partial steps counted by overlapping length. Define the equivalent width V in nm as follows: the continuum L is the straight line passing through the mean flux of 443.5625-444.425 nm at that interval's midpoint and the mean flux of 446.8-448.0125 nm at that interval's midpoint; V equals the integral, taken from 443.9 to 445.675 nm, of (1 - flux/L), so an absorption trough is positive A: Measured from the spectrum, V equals 0.01 nm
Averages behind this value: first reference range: 9.21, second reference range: 9.14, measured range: 9.16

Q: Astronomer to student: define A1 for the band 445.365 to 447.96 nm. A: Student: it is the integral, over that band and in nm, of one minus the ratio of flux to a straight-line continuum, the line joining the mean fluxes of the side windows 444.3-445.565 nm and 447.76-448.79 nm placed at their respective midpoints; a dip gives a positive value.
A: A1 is 0.08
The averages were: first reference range 9.13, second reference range 9.34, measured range 8.95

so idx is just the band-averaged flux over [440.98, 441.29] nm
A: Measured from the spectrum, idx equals 9.18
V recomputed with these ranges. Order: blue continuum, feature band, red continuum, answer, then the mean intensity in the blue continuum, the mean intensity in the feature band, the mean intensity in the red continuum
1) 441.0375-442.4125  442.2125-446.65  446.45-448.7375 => 0.07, 9.16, 9.03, 9.16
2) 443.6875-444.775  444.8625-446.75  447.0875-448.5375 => 0.08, 9.25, 8.86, 9.2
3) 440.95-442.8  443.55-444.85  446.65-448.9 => 0.00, 9.16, 9.21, 9.25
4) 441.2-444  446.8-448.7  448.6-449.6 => 0.06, 9.1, 9.22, 9.67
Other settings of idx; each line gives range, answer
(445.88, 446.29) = 8.71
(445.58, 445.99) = 8.88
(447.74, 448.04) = 9.11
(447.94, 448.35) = 9.12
